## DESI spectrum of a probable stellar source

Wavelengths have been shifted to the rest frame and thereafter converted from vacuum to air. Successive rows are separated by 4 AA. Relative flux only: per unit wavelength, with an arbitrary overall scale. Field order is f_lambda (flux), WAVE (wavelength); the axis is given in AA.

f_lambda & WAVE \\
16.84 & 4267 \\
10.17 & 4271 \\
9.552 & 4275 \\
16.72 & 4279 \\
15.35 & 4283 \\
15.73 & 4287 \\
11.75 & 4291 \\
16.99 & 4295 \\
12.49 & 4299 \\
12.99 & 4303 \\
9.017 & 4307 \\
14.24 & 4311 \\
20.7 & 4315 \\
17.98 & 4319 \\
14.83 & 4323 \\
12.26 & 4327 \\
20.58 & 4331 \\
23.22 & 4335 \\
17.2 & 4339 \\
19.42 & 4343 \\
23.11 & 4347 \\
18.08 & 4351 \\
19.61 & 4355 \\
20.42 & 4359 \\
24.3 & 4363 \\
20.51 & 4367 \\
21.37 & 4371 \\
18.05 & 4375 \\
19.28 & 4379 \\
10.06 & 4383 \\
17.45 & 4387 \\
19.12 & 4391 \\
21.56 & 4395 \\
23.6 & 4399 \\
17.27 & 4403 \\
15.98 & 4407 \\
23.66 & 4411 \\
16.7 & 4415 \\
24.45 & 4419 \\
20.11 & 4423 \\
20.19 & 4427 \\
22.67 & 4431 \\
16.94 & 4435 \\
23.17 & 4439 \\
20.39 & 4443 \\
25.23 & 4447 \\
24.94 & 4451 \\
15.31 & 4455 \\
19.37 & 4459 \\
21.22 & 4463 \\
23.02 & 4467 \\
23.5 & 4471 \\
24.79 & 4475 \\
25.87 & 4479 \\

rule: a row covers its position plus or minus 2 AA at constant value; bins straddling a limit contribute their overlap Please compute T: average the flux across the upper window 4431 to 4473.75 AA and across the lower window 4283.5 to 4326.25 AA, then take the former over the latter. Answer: 1.47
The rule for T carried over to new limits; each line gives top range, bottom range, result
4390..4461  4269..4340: 1.37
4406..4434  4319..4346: 1.14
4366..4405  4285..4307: 1.39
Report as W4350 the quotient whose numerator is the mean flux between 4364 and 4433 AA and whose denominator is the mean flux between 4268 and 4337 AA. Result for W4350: 1.31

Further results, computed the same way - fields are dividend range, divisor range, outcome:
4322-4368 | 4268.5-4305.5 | 1.45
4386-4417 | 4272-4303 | 1.40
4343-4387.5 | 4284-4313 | 1.45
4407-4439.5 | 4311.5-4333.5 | 1.20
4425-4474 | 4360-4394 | 1.13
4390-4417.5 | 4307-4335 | 1.19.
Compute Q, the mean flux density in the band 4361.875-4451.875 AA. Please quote 20.2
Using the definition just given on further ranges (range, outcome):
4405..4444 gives 20.4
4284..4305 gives 14.1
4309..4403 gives 19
